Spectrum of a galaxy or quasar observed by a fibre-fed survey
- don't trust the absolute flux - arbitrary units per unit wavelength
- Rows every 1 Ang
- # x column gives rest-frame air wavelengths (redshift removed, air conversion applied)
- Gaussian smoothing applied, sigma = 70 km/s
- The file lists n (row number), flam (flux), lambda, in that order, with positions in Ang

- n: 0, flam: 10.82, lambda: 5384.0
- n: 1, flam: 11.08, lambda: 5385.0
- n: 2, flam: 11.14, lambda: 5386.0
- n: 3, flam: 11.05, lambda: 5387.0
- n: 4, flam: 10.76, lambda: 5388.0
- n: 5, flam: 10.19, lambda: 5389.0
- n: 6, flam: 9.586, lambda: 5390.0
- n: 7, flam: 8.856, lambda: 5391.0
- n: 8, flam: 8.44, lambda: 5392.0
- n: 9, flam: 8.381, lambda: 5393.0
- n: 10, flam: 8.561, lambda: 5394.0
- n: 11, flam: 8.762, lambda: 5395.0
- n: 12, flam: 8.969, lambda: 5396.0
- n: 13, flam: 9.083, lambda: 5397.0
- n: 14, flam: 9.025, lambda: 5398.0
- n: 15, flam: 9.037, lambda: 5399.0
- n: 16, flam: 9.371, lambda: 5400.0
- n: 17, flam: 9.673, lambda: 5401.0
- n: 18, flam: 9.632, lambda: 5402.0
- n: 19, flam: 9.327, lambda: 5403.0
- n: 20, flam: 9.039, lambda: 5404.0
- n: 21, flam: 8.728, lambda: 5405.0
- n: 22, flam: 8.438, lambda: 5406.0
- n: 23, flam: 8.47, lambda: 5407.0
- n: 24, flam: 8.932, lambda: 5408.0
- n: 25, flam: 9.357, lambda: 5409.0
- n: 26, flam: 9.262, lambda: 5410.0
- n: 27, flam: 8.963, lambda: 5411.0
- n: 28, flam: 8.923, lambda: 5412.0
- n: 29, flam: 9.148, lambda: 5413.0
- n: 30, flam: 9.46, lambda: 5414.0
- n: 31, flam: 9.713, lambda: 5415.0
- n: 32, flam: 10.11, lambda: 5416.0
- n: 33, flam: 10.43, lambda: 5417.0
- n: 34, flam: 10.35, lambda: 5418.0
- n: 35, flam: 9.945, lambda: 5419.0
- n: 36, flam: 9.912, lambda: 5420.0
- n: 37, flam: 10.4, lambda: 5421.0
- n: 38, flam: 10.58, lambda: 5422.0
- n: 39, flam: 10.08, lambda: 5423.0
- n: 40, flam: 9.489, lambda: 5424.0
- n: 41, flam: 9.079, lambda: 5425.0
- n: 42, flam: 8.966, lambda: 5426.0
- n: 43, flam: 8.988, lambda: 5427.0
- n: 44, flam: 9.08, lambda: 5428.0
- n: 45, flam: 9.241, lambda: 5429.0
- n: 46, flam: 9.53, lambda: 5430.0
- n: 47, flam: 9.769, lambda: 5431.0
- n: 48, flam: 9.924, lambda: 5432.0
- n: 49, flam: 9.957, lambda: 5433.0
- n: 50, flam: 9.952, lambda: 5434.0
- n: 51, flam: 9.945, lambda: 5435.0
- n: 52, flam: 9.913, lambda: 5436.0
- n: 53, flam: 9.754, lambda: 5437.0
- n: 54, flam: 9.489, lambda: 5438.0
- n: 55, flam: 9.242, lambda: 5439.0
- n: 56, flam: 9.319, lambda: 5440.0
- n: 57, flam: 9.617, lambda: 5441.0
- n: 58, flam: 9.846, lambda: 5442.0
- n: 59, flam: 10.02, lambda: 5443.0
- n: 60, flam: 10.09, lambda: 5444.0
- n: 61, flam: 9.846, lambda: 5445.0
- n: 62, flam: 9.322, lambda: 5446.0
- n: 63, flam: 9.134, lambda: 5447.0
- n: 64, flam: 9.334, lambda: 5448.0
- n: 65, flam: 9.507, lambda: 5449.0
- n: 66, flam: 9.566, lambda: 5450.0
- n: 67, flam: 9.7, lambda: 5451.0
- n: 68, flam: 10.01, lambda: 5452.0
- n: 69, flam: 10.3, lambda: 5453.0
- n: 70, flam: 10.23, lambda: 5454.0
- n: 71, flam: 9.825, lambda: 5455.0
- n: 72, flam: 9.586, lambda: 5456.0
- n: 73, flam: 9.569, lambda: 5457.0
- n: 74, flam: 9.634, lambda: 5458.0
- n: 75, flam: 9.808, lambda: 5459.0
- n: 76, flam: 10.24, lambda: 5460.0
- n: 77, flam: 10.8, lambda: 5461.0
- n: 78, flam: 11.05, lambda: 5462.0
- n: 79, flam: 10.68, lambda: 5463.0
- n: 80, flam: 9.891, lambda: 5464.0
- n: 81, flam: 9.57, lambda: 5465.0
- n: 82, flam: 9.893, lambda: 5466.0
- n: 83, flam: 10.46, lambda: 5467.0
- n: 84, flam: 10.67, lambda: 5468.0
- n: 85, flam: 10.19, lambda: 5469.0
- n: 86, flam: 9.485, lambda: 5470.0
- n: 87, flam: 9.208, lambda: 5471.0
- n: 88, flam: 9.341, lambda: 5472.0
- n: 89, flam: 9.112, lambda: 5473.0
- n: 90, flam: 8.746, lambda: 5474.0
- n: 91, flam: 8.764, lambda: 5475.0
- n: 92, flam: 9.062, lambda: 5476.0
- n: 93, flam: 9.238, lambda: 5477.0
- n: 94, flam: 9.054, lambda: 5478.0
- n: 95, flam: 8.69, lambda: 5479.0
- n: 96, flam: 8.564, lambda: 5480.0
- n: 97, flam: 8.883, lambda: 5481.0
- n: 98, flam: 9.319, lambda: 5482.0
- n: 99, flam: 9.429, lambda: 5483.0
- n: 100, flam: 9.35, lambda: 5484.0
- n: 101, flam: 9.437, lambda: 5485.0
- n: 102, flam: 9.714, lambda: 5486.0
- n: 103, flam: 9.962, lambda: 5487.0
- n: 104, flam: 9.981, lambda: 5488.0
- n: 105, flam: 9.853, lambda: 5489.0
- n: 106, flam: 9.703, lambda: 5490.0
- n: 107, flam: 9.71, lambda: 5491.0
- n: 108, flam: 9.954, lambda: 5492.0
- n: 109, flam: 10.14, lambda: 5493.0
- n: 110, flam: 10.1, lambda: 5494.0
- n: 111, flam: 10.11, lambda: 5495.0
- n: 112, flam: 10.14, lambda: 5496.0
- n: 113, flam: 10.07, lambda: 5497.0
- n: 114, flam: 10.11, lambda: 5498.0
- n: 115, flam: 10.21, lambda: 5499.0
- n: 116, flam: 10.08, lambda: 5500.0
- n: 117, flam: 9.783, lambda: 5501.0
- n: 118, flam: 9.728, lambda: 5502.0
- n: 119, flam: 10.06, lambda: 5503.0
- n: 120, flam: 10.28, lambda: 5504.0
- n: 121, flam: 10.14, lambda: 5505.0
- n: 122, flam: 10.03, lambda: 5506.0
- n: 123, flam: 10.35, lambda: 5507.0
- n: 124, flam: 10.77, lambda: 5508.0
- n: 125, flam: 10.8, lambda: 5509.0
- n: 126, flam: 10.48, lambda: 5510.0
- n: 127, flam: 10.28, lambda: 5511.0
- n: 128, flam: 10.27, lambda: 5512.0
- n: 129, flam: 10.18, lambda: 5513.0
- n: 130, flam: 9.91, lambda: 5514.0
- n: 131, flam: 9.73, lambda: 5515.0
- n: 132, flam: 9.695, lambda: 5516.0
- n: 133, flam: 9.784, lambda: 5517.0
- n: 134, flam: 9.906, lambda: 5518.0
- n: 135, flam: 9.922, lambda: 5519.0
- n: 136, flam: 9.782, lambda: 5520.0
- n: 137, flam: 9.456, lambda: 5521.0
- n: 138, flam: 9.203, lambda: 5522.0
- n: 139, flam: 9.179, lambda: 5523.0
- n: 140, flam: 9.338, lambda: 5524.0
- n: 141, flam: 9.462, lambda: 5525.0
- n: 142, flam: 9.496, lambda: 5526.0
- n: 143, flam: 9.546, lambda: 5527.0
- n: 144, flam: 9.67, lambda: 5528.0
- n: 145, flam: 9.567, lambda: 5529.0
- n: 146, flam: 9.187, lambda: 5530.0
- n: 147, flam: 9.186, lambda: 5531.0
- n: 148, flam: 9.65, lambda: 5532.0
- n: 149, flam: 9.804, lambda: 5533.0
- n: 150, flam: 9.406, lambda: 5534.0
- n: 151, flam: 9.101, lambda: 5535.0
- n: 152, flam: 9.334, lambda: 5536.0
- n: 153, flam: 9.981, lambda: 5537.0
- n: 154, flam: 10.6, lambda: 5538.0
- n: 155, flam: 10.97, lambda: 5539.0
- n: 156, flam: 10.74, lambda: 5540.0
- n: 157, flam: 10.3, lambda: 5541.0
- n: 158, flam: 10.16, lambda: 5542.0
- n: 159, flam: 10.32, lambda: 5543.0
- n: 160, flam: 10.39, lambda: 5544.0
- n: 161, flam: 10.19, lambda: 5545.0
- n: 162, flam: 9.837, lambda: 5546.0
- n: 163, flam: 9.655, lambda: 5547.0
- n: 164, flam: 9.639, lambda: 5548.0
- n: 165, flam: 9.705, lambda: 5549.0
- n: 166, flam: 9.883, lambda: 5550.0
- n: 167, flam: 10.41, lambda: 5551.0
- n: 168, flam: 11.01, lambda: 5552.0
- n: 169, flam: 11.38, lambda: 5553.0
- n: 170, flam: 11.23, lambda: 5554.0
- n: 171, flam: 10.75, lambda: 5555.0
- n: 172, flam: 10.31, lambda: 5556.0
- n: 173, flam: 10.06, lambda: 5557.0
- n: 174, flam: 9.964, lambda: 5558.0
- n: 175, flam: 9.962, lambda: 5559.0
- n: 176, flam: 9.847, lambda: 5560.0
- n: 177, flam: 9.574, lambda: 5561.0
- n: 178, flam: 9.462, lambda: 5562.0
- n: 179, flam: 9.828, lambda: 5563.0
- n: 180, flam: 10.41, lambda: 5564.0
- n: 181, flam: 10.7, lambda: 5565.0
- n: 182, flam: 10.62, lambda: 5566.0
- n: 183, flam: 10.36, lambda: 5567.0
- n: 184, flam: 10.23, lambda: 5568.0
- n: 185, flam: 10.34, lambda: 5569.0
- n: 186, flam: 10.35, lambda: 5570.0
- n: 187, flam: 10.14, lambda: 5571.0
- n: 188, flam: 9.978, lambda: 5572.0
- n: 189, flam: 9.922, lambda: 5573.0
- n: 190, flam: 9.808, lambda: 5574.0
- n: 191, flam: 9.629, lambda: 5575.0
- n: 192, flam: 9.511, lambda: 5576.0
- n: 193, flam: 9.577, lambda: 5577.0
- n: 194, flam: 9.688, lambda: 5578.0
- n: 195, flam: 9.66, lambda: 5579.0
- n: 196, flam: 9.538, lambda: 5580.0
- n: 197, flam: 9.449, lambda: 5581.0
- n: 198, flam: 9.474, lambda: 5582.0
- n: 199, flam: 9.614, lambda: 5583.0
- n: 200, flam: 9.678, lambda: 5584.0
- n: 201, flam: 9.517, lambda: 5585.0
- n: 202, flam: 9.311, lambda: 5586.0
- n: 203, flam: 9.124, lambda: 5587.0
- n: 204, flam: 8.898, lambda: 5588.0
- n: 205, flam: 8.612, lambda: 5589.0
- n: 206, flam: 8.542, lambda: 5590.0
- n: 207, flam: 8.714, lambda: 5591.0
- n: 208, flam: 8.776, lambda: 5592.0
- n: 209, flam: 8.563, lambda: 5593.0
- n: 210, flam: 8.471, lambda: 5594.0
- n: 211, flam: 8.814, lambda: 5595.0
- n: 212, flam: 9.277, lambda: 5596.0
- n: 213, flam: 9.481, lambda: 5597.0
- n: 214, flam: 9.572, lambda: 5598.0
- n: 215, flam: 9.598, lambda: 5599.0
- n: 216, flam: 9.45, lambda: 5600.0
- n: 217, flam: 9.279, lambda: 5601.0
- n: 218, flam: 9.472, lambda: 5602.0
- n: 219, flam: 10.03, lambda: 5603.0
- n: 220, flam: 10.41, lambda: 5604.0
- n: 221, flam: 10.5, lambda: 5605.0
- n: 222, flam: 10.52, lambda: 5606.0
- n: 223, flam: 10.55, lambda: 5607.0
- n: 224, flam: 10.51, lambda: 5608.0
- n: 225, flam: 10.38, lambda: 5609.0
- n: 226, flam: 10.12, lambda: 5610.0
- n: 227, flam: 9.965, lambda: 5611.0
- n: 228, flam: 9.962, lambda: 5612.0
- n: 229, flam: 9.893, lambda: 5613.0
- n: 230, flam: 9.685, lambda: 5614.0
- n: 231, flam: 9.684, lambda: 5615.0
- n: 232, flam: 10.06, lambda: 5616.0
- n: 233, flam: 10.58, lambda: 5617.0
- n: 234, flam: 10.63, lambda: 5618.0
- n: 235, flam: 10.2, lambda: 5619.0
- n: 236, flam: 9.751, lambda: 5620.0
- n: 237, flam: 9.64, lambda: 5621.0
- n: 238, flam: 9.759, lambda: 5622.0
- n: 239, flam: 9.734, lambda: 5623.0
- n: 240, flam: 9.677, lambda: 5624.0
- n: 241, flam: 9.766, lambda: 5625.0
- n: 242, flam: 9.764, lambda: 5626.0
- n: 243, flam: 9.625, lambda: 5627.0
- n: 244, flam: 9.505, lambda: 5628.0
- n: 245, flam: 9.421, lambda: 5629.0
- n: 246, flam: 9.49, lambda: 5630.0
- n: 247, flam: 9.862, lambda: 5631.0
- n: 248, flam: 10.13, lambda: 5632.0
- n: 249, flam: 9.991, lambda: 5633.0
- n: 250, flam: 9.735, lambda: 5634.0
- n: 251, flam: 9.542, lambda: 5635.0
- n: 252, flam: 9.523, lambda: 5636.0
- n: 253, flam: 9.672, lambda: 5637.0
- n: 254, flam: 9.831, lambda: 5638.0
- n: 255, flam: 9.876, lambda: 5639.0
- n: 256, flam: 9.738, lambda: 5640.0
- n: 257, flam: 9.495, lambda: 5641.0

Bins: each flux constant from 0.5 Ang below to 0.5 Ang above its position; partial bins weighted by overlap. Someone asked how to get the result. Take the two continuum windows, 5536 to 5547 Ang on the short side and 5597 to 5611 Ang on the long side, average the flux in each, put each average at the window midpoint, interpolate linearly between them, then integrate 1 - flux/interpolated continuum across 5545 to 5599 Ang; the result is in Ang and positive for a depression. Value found 2.1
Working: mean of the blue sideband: 10.3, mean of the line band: 9.75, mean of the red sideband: 10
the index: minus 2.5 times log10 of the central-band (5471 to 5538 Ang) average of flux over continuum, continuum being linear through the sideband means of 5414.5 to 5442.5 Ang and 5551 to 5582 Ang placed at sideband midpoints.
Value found 0.03 mag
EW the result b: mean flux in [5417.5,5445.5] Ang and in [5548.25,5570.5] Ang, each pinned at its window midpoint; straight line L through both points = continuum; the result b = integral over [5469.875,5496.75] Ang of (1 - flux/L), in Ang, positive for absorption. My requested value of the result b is 1.35 Ang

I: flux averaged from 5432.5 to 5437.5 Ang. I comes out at 9.9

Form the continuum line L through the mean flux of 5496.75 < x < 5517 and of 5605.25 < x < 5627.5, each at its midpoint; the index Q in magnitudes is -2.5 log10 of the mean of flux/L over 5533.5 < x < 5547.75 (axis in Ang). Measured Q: 0.00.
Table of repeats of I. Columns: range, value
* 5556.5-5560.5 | 9.96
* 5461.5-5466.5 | 10.2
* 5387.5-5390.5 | 10.2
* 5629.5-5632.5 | 9.83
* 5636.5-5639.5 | 9.79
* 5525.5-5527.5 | 9.52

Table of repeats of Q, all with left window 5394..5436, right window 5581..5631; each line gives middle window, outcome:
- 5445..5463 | -0.05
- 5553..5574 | -0.07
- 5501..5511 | -0.08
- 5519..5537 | 0.01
